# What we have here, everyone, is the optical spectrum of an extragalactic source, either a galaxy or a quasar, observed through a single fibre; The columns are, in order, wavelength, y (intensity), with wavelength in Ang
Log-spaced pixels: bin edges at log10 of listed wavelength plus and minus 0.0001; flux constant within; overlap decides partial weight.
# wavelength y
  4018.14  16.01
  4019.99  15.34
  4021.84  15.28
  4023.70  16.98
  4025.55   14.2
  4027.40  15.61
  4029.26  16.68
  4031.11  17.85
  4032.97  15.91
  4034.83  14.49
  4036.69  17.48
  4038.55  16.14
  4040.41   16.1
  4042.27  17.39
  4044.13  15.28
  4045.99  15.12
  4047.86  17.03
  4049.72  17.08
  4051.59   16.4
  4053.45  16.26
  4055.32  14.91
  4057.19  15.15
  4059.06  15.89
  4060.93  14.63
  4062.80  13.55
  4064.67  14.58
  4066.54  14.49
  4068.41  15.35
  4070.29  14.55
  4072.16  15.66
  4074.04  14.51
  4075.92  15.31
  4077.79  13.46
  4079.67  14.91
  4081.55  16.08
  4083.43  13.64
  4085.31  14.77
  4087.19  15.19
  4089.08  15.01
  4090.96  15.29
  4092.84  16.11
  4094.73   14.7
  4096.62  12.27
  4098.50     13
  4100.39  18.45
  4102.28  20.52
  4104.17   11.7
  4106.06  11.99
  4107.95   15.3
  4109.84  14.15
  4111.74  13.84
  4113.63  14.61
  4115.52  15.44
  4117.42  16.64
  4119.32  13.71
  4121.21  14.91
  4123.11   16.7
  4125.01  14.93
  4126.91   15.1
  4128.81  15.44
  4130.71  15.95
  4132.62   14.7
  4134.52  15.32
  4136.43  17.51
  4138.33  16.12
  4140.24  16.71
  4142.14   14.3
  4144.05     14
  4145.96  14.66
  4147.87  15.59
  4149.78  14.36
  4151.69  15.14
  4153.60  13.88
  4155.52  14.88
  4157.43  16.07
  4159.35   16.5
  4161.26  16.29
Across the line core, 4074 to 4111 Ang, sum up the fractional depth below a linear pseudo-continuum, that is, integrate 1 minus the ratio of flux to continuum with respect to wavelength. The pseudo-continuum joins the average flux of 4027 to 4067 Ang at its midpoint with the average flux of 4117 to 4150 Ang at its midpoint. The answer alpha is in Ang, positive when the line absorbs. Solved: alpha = 1.8 Ang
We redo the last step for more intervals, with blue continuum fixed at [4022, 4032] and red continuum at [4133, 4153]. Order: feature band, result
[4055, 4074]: 1.26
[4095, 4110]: 0.89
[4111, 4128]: 0.42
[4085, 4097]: 0.64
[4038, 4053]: -0.25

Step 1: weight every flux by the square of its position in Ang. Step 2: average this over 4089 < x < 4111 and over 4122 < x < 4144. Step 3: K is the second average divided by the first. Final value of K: 1.07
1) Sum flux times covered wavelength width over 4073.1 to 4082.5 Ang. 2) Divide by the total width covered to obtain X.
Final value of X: 14.9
